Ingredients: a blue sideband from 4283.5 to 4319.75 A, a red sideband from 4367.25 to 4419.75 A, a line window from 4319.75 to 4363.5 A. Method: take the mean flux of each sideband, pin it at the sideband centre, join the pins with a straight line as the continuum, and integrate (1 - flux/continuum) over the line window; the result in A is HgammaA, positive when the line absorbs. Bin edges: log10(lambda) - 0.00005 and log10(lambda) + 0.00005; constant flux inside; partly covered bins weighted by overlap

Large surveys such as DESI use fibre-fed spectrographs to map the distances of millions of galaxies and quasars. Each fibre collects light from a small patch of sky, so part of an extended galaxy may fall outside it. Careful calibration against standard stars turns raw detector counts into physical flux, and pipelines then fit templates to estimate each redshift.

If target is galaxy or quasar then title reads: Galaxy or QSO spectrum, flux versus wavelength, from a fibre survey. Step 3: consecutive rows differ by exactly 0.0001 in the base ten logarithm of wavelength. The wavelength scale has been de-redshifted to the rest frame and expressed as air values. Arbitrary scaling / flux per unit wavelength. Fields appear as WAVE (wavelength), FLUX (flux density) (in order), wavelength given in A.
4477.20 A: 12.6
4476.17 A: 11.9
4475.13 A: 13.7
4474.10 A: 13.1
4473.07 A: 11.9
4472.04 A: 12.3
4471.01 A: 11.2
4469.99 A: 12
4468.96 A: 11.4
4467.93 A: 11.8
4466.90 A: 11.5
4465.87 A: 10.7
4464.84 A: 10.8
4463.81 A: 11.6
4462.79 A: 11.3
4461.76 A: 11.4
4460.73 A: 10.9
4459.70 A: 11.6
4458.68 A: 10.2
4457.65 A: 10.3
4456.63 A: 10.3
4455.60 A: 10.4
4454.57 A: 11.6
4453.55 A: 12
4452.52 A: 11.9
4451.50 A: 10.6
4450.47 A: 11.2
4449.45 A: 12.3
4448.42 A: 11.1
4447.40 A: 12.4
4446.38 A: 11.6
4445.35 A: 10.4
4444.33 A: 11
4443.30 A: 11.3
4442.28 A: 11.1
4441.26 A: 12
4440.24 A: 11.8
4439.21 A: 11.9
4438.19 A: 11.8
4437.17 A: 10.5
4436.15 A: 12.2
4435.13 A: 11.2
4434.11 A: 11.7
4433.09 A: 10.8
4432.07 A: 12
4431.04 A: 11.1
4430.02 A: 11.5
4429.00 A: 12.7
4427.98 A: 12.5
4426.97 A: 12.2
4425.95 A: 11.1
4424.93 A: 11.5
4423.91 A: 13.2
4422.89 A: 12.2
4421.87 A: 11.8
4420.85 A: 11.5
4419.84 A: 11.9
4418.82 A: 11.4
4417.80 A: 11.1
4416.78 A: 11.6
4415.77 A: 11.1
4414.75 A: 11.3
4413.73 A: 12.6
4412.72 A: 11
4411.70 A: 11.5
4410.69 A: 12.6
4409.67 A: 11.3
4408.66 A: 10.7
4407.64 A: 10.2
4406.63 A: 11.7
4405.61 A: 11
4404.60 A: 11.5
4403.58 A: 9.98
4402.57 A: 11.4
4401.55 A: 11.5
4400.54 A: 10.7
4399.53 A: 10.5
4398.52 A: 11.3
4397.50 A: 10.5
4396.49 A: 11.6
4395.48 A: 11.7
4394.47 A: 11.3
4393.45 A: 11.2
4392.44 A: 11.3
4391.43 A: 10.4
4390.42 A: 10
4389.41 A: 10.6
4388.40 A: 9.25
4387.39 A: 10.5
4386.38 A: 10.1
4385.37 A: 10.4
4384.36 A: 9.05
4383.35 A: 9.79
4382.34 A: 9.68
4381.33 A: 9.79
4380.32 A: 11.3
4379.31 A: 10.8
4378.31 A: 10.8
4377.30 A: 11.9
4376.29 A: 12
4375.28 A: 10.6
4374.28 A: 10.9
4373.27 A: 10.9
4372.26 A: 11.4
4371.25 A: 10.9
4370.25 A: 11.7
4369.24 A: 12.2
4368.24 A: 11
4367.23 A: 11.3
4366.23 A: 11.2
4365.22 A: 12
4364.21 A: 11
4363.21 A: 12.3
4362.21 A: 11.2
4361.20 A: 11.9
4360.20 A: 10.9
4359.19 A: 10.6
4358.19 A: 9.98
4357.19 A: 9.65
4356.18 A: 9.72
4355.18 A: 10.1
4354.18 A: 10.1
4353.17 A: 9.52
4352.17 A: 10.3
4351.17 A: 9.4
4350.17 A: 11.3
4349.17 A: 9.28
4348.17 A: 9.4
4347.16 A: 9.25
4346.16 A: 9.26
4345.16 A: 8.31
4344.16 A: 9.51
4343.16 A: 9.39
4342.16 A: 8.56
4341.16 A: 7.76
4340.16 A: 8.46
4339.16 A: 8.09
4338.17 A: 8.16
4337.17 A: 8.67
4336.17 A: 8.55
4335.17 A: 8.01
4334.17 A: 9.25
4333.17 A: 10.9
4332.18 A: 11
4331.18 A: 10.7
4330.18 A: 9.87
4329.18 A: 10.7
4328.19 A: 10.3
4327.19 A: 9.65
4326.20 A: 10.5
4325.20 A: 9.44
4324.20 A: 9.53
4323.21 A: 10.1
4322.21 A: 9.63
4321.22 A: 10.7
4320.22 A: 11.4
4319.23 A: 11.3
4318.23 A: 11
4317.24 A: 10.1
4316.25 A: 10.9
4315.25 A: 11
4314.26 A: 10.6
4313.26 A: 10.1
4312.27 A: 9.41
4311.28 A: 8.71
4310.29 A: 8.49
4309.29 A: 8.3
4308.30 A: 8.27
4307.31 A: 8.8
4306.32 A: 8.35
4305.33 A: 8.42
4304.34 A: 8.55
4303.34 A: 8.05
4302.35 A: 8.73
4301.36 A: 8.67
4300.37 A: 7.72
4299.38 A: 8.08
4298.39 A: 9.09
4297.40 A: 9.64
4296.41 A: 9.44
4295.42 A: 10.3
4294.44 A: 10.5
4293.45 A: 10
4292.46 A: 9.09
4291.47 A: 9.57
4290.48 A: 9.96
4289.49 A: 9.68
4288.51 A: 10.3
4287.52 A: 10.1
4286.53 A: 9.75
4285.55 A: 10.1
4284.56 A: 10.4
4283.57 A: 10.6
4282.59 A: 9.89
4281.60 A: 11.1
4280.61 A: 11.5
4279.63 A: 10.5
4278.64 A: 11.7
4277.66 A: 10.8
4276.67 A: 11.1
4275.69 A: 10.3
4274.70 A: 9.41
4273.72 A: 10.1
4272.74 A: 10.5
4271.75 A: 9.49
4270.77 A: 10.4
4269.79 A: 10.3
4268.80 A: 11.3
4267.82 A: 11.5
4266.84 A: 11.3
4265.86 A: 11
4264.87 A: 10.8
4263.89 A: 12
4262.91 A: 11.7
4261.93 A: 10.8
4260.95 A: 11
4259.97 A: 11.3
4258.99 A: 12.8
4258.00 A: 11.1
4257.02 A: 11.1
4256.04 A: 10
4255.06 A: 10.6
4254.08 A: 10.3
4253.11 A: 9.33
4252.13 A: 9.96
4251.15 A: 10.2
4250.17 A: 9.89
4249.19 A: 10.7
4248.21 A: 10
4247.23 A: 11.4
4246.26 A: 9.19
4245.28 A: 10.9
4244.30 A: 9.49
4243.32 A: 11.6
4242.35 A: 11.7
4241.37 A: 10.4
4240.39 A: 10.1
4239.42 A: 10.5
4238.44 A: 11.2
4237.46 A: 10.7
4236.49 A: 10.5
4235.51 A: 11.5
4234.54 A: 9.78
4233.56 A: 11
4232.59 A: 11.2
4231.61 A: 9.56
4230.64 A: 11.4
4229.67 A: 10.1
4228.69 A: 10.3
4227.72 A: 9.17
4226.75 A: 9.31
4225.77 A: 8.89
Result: 1.54 A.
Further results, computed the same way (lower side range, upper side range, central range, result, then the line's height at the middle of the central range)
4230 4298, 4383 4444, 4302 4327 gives 2.7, 10.8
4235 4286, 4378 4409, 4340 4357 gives 2.0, 10.7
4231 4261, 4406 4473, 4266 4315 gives 4.6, 10.8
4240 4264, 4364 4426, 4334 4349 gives 3.1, 10.9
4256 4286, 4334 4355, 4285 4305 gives 1.8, 10.3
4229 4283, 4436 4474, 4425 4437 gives -0.4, 11.3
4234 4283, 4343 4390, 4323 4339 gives 1.3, 10.6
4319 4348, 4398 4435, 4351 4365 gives -0.6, 10.1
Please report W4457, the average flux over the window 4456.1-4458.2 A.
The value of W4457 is 10.3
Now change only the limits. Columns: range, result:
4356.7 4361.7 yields 10.6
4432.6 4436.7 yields 11.5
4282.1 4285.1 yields 10.3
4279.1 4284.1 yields 10.7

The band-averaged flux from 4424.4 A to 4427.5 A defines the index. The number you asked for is 11.6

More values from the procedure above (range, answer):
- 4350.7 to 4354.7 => 9.83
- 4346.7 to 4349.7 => 9.31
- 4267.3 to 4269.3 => 11.4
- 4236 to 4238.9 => 10.8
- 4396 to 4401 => 10.9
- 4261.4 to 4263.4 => 11.3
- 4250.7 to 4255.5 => 10.1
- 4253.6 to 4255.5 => 10.4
